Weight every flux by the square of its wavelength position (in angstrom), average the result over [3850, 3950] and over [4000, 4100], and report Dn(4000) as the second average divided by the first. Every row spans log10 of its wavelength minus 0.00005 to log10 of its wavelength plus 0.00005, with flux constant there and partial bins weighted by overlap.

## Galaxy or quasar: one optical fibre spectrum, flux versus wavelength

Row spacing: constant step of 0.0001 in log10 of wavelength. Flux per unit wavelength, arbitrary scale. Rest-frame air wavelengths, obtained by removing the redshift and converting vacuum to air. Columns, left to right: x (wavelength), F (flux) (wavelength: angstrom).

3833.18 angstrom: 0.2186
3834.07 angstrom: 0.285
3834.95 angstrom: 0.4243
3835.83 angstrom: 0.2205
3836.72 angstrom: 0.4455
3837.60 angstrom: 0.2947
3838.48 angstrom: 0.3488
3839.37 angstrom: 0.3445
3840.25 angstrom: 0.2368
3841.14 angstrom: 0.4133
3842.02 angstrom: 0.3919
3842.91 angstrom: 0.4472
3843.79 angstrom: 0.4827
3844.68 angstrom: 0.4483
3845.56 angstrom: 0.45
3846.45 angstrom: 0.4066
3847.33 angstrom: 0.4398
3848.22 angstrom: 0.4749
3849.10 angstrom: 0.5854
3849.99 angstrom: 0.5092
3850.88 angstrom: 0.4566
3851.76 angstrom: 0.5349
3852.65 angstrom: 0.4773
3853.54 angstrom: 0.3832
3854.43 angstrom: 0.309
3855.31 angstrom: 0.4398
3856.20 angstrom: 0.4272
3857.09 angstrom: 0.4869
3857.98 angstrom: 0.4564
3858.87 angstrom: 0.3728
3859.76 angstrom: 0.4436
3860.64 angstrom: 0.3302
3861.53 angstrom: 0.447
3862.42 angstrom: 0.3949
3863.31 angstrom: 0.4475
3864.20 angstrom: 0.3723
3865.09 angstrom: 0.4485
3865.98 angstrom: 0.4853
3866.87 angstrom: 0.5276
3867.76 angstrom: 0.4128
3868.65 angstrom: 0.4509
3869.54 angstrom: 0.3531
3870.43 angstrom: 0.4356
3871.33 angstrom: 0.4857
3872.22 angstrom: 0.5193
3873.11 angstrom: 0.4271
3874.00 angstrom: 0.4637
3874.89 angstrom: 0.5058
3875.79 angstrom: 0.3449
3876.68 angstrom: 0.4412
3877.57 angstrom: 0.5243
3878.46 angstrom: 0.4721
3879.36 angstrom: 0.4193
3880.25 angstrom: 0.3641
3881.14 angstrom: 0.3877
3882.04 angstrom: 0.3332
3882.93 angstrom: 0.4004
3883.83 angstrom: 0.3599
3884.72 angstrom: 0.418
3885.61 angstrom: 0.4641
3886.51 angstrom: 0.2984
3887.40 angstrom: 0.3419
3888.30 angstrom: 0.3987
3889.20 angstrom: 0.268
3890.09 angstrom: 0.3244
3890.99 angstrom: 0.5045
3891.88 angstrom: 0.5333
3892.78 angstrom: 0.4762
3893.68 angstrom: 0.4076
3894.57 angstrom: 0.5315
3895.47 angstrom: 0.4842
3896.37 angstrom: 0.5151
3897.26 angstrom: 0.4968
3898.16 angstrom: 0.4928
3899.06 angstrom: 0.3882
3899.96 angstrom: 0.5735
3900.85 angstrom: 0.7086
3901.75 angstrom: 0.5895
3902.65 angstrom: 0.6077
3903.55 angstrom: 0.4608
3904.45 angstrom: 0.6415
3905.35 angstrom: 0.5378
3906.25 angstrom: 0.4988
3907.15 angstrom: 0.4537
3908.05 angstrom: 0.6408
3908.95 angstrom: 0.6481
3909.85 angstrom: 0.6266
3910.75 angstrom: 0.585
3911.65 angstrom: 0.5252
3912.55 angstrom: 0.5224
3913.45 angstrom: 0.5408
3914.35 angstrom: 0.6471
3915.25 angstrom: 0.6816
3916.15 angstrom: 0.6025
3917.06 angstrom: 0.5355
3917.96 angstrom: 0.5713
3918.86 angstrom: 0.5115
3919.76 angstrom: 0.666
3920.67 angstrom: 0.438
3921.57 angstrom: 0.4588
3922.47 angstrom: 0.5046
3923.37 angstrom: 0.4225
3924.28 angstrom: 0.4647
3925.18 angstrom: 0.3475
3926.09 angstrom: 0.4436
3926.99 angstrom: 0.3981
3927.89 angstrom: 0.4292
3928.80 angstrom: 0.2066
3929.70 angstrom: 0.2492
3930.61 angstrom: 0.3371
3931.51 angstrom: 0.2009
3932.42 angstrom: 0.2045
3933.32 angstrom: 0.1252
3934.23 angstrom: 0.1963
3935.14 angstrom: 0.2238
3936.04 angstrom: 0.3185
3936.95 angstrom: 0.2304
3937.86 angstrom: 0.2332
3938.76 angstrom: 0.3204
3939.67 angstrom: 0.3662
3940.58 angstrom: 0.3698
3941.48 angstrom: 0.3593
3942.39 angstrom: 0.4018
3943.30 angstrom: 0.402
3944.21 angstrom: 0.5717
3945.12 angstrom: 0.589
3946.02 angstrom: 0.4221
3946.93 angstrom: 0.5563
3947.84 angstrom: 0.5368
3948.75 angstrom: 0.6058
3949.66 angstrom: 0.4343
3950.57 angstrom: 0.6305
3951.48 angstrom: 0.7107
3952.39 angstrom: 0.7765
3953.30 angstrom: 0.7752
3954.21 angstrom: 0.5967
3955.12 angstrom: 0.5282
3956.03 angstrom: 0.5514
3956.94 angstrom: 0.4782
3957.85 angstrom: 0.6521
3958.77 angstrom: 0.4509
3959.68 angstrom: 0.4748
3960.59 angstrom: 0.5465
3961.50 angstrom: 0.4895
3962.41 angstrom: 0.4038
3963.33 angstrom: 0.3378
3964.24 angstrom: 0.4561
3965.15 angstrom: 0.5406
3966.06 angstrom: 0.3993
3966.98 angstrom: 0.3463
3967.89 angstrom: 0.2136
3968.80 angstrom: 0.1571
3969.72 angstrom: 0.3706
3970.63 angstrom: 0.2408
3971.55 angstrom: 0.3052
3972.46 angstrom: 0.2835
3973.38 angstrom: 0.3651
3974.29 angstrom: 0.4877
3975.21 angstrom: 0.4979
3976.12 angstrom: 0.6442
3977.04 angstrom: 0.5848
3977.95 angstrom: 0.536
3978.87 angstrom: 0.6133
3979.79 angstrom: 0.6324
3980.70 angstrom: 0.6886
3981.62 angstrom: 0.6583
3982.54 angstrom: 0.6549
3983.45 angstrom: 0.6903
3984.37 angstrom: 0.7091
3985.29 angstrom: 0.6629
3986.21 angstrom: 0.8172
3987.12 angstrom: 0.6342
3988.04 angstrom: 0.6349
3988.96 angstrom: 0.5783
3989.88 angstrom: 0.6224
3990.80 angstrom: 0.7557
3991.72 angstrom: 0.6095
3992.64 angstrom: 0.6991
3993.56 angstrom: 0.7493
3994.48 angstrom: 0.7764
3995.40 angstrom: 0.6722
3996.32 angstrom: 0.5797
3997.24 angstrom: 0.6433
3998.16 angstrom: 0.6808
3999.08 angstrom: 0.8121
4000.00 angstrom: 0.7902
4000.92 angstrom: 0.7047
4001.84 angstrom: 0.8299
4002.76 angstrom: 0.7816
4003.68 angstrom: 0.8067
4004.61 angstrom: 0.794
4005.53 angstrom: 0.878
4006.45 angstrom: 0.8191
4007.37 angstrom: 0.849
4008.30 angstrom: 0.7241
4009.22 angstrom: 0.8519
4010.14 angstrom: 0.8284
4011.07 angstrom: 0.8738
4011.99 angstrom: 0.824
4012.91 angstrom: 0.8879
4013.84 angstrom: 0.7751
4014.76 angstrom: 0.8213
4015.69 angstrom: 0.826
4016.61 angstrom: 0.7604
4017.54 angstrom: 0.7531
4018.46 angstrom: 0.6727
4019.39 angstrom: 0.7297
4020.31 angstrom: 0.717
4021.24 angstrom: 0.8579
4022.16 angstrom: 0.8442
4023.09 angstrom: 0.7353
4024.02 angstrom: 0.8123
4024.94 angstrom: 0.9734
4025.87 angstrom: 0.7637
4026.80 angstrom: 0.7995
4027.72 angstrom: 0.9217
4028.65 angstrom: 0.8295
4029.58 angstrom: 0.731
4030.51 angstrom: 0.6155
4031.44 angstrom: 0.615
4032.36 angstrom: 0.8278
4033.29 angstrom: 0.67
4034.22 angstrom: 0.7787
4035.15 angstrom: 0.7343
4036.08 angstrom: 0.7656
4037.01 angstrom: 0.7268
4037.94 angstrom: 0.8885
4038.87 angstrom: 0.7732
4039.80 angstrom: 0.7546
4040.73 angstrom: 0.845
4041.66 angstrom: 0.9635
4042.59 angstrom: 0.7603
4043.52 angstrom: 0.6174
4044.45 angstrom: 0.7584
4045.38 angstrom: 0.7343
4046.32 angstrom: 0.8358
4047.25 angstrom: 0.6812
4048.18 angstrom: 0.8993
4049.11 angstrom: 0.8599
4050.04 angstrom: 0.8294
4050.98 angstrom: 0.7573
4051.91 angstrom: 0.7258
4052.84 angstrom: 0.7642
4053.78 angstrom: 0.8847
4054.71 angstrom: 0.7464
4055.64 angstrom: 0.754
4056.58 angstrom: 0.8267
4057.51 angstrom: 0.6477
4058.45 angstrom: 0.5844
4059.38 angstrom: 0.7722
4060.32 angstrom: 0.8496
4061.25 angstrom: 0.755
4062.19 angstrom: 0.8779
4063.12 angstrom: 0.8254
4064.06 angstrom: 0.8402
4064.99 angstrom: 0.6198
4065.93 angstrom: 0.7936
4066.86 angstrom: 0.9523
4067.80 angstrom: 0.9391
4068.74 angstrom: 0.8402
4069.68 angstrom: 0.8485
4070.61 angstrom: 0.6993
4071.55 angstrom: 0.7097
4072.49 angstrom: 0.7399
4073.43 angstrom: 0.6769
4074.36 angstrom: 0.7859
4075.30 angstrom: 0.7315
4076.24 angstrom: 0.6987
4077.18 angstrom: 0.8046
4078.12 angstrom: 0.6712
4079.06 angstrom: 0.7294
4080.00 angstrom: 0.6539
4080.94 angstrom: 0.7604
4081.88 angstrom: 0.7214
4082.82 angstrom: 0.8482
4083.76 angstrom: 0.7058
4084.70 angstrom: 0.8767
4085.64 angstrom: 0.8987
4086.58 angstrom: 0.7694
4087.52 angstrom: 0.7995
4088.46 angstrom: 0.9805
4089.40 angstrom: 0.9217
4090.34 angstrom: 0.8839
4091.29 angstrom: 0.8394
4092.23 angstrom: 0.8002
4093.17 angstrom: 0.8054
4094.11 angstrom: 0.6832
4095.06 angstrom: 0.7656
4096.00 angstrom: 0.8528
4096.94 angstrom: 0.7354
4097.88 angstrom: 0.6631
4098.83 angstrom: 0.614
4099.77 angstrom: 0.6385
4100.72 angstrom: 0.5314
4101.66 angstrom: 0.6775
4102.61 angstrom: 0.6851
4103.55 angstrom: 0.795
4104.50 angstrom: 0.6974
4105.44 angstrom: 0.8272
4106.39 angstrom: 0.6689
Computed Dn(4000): 1.90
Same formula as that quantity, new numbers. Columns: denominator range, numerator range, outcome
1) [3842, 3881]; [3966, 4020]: 1.59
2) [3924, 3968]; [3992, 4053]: 1.89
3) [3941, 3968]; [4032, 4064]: 1.60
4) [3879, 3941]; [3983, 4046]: 1.82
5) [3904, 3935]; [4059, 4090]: 1.85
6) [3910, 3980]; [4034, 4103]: 1.82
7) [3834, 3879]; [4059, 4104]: 2.02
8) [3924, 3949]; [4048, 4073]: 2.34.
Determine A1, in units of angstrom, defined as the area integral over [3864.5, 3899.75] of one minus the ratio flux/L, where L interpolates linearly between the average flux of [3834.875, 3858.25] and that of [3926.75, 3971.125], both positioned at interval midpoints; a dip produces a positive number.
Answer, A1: -1.3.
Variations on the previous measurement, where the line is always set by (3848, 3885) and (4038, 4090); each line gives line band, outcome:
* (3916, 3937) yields 6.3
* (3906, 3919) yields -1.5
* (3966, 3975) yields 4.4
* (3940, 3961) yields 1.7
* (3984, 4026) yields -4.8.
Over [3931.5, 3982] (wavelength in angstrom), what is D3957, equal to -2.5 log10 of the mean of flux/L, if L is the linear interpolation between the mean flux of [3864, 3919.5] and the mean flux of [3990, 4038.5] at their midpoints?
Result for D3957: 0.38 mag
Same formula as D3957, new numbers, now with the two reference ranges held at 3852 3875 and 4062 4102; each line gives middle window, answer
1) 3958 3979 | 0.37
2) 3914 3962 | 0.20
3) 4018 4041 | -0.12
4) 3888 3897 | 0.08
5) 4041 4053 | -0.10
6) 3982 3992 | -0.08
